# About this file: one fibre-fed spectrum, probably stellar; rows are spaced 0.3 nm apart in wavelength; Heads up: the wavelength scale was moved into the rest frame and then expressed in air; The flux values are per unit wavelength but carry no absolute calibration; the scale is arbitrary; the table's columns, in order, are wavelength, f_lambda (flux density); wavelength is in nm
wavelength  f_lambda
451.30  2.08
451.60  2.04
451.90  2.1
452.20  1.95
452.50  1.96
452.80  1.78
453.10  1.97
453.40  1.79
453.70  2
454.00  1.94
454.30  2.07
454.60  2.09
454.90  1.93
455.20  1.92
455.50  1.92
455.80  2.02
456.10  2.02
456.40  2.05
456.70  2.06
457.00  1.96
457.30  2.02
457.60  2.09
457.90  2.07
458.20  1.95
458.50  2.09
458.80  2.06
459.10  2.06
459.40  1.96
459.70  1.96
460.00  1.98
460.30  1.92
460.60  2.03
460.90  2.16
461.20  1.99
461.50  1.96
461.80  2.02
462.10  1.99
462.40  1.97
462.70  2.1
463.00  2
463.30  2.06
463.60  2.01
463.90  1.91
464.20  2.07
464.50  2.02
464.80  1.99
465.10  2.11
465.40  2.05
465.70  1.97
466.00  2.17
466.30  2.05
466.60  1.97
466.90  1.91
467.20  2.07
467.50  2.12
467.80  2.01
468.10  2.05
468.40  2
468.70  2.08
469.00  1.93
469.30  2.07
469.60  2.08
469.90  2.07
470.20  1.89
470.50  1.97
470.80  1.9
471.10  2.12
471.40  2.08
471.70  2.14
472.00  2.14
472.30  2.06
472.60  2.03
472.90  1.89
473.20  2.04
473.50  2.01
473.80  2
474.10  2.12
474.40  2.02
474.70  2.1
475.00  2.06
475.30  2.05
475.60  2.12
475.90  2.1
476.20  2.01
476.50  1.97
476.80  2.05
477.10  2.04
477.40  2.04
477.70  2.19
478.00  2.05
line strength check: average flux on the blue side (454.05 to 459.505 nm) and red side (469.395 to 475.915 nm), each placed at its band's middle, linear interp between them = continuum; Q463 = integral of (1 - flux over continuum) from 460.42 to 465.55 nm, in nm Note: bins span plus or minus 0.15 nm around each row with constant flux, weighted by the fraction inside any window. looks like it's 0.01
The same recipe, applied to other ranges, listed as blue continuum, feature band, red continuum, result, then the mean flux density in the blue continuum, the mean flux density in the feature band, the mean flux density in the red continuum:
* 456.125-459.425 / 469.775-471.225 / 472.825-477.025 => 0.04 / 2.04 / 1.99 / 2.04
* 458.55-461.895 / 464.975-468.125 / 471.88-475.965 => -0.02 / 2.01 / 2.04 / 2.05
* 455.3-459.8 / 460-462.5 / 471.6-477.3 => 0.03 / 2.02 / 2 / 2.05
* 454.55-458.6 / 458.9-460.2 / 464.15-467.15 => 0.02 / 2.01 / 1.99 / 2.03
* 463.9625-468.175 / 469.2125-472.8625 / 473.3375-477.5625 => 0.01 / 2.04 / 2.04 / 2.05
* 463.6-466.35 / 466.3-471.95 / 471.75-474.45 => 0.03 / 2.04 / 2.03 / 2.04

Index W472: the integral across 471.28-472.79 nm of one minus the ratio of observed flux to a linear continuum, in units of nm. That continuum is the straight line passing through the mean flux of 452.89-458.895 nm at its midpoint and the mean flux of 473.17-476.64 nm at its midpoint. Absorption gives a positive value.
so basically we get -0.03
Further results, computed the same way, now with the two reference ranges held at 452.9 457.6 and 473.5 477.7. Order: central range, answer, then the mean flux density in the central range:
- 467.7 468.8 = 0.00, 2.03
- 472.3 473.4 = 0.03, 2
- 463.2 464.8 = 0.00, 2.01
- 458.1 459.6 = -0.02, 2.02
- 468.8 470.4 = 0.02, 2.01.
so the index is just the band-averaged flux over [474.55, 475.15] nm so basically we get 2.08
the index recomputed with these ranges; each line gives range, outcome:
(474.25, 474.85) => 2.06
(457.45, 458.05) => 2.08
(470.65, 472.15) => 2.08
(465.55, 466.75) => 2.04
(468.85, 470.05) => 2.04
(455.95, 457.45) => 2.02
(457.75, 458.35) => 2.01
